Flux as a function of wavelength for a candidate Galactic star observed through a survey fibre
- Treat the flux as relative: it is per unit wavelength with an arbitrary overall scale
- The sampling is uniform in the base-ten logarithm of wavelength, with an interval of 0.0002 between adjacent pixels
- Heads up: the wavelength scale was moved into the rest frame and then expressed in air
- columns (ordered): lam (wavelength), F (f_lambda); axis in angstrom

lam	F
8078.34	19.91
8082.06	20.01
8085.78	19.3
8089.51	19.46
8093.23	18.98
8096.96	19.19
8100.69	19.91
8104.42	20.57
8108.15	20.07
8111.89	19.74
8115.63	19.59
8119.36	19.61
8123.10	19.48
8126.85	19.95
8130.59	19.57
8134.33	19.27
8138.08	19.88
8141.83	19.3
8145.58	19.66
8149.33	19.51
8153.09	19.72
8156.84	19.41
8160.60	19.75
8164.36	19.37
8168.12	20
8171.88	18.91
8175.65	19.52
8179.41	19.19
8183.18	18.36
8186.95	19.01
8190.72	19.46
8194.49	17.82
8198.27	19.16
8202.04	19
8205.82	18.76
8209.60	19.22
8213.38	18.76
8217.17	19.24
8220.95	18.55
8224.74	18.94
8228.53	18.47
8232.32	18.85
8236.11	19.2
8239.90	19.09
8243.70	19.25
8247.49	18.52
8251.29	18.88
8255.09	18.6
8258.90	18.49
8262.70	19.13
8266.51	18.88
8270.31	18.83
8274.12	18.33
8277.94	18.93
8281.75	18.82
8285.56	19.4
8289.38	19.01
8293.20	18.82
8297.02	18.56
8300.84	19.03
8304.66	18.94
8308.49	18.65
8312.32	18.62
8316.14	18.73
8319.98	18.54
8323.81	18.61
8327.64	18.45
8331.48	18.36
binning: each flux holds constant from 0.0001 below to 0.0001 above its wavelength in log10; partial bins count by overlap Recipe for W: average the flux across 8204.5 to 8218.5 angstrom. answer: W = 19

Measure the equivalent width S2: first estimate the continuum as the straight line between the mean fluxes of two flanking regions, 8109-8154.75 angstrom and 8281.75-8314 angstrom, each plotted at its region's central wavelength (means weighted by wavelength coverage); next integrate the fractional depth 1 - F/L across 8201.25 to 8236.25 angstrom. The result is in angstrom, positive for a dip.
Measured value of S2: 0.6 angstrom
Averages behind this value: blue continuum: 19.6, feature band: 18.9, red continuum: 18.9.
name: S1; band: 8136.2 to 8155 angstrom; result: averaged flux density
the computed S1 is 19.6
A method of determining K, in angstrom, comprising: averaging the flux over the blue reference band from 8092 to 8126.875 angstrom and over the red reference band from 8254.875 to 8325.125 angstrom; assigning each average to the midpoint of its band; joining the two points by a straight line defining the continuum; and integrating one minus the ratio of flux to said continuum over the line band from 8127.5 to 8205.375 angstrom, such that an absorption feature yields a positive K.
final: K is 0.5 angstrom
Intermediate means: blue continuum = 19.7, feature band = 19.3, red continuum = 18.8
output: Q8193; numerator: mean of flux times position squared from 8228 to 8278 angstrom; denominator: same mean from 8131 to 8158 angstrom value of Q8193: 0.99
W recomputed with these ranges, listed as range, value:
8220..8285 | 18.8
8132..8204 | 19.3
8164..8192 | 19.2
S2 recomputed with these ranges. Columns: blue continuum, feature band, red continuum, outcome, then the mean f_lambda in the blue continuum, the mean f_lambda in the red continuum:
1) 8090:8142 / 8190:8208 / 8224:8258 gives 0.3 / 19.7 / 18.9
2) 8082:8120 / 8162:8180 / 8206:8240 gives -0.2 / 19.7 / 18.9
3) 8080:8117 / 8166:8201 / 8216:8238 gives 0.2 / 19.7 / 18.9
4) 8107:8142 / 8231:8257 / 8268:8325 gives 0.2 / 19.7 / 18.8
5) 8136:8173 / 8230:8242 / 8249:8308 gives 0.0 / 19.6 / 18.8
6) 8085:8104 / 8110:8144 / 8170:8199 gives -0.6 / 19.5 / 18.9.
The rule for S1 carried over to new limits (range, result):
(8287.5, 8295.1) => 18.9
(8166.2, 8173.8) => 19.4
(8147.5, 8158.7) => 19.5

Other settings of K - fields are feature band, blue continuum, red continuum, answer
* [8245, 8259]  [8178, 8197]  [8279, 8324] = 0.1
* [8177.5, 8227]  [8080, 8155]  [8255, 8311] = 0.9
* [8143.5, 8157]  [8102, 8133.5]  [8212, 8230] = -0.1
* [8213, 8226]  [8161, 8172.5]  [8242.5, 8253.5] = 0.1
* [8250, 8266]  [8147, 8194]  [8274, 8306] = 0.2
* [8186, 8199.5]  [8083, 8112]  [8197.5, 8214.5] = 0.2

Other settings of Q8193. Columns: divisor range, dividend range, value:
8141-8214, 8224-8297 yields 1.00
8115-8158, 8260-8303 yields 1.00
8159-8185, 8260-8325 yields 1.00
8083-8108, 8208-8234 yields 0.99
